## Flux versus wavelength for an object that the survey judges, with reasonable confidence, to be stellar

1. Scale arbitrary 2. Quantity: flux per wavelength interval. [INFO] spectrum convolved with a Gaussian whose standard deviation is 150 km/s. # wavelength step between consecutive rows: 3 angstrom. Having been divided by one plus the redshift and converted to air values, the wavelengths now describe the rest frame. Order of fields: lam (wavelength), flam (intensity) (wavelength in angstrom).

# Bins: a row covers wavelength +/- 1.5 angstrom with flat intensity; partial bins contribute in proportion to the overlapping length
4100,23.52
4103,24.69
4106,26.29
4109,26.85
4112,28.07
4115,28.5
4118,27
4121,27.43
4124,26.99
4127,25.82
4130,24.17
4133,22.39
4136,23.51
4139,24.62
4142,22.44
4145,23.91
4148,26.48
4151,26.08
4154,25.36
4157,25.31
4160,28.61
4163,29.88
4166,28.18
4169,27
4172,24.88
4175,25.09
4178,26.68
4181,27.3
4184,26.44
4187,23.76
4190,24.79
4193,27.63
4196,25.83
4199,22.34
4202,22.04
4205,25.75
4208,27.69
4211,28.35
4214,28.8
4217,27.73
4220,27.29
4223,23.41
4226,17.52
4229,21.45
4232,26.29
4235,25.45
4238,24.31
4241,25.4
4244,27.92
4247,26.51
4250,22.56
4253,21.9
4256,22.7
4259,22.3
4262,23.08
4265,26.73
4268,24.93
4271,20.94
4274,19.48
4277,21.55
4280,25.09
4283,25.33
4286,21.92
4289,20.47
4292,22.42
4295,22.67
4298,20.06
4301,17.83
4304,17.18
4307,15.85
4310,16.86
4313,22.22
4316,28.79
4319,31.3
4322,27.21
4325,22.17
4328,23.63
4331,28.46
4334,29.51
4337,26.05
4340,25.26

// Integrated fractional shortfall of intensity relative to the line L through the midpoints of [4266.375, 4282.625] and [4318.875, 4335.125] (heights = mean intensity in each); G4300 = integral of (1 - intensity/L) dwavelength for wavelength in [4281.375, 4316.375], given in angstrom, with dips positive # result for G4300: 5.3 angstrom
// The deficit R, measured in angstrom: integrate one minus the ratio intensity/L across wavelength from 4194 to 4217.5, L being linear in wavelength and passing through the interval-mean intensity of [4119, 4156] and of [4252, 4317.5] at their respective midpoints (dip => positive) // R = -2.5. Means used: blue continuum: 25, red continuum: 21.8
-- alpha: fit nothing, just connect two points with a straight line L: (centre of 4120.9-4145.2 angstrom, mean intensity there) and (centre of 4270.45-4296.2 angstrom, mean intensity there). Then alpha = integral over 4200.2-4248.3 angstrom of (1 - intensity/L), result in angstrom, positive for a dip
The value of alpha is -4.64 angstrom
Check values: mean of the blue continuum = 24.5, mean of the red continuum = 22.2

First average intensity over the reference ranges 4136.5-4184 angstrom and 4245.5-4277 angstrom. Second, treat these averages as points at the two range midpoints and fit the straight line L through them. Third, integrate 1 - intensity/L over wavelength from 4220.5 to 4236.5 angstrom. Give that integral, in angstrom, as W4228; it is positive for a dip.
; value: 0.61 angstrom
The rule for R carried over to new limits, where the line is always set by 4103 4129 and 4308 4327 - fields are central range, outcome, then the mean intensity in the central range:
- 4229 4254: 0.5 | 24.9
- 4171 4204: 1.1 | 25.2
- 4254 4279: 2.4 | 22.7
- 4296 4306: 2.5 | 18.4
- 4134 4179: 1.0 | 25.8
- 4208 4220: -1.1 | 28.1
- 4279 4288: 0.4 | 23.9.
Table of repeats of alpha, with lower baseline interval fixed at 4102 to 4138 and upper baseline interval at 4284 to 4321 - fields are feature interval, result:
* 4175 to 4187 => -0.8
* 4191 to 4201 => -0.4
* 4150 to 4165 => -1.2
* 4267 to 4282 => -0.1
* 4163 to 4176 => -1.0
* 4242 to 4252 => -1.1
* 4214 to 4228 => -0.5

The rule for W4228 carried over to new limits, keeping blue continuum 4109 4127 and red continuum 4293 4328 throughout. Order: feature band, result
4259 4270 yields -0.5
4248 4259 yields 0.5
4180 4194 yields -0.2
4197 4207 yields 0.5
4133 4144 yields 1.4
